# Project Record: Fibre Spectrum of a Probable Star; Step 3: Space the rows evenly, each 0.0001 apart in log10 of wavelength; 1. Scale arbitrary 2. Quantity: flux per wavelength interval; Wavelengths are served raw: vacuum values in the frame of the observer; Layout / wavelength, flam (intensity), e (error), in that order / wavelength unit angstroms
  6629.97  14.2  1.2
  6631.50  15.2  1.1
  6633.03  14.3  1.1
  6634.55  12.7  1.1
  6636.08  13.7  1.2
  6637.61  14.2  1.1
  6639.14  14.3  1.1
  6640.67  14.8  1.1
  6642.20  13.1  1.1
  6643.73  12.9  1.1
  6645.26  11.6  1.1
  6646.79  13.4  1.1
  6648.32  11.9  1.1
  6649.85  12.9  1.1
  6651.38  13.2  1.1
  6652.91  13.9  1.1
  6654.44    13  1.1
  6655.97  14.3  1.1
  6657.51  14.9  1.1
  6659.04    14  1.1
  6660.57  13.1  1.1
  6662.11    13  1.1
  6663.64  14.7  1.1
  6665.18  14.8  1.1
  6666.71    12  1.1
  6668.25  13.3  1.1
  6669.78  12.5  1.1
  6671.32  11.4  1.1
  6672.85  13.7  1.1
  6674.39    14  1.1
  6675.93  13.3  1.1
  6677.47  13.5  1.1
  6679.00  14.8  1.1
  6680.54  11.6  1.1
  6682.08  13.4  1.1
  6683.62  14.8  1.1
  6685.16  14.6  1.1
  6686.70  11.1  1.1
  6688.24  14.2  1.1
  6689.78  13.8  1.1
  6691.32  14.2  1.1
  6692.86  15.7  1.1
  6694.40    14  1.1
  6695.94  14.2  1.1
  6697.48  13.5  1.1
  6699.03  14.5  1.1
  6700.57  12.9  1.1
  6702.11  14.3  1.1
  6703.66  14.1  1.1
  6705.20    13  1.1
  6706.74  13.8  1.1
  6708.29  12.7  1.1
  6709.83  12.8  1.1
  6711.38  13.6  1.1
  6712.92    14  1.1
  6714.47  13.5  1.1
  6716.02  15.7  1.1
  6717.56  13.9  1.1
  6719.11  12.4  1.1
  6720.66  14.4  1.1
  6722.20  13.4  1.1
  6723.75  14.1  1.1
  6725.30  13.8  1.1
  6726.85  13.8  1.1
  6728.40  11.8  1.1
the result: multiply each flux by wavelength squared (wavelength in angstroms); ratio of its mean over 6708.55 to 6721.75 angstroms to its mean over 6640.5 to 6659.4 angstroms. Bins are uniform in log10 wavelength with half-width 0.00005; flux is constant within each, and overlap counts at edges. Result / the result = 1.05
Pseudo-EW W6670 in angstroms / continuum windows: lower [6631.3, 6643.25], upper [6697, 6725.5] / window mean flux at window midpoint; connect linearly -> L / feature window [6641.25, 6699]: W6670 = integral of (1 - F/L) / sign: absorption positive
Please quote 1.48 angstroms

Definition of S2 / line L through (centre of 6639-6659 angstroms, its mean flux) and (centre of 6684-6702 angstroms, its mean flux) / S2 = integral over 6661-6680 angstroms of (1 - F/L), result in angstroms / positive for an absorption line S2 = 0.4 angstroms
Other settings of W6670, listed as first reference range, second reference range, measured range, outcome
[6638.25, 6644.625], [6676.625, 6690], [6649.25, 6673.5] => 0.4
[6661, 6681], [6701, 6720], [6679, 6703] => -0.6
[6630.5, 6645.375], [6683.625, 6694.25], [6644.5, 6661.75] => 0.7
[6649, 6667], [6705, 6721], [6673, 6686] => -0.1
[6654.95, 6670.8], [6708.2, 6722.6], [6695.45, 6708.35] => 0.0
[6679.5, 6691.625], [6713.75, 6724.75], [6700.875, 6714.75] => 0.2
